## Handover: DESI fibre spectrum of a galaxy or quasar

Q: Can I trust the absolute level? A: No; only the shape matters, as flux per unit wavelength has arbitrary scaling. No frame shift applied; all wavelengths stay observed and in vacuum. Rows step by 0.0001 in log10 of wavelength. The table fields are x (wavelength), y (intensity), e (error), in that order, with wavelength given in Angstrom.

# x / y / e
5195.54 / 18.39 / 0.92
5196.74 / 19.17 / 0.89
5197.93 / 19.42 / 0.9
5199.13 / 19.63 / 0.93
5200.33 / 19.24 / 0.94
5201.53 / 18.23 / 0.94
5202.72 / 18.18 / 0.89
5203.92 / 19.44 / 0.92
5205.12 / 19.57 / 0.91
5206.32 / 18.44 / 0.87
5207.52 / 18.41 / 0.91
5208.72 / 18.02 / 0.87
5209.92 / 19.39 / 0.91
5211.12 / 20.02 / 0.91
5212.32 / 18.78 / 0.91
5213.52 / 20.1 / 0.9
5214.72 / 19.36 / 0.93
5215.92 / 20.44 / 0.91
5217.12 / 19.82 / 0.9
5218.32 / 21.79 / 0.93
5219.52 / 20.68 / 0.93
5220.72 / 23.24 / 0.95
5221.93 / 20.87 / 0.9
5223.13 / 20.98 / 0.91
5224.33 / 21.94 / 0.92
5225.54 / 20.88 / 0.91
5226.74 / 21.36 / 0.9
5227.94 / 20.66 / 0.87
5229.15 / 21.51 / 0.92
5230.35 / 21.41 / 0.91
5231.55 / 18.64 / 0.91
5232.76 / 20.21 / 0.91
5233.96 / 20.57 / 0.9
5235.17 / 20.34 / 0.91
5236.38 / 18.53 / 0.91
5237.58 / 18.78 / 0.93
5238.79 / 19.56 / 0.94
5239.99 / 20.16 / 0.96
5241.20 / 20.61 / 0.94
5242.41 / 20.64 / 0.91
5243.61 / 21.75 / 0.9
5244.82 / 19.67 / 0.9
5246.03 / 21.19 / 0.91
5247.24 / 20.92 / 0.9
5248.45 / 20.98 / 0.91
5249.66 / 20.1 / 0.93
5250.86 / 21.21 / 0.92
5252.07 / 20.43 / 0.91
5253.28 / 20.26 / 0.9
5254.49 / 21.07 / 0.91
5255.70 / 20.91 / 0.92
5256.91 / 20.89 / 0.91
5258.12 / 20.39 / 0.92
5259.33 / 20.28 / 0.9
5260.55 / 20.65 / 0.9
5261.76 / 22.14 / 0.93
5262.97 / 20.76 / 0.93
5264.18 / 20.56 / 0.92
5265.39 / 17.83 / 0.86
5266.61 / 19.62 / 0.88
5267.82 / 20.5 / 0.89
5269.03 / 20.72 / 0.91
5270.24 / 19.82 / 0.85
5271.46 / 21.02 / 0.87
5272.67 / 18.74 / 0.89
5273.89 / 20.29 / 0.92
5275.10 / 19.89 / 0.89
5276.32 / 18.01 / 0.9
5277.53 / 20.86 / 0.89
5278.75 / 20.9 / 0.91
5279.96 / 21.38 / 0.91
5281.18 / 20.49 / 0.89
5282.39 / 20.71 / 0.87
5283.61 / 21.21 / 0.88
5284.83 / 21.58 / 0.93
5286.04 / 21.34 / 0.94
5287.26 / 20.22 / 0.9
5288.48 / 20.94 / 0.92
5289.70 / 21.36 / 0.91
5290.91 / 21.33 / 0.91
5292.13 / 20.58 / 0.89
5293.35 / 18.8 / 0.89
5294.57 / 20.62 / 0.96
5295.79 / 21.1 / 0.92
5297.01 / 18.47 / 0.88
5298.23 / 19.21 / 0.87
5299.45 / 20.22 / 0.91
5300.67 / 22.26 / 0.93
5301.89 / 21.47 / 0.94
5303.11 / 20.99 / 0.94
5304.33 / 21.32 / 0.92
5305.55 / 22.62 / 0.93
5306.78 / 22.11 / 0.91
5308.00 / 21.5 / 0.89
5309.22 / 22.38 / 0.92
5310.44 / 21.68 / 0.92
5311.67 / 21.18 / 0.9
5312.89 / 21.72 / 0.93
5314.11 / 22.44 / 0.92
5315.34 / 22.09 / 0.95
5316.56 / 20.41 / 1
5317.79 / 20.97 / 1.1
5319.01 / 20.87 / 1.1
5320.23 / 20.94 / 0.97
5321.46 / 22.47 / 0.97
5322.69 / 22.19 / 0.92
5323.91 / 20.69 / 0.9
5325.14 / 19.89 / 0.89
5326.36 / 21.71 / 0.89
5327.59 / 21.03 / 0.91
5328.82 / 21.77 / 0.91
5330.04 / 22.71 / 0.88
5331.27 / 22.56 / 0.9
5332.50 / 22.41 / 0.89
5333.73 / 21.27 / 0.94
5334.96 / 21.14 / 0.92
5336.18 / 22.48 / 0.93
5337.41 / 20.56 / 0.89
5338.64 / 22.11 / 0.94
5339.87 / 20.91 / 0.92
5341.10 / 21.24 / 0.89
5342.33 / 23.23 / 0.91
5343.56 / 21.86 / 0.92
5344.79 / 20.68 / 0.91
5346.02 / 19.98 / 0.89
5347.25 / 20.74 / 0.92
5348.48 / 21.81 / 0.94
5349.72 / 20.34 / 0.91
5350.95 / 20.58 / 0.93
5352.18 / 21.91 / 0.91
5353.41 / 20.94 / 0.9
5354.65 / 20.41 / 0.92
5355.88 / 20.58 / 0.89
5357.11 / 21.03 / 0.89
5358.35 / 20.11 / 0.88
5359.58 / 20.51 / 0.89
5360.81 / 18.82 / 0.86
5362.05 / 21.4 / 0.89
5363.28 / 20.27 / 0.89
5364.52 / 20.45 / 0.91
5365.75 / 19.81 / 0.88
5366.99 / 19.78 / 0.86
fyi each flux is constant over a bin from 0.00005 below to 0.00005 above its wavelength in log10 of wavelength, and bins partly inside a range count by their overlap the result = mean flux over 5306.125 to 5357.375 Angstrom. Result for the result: 21.4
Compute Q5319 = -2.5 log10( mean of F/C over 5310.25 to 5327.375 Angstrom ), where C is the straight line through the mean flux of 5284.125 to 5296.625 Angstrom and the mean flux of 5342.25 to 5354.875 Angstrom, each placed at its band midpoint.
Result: -0.023 mag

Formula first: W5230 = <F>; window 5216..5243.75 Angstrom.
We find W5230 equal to 20.6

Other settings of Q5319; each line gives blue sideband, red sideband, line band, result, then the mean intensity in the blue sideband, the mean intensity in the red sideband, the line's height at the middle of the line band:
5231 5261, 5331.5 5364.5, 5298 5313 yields -0.037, 20.3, 21.1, 20.8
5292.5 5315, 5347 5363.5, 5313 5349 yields -0.031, 21.1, 20.7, 20.9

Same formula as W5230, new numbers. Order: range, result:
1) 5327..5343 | 21.8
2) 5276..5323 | 21.1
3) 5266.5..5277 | 19.9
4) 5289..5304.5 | 20.6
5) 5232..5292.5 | 20.5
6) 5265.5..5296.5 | 20.4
